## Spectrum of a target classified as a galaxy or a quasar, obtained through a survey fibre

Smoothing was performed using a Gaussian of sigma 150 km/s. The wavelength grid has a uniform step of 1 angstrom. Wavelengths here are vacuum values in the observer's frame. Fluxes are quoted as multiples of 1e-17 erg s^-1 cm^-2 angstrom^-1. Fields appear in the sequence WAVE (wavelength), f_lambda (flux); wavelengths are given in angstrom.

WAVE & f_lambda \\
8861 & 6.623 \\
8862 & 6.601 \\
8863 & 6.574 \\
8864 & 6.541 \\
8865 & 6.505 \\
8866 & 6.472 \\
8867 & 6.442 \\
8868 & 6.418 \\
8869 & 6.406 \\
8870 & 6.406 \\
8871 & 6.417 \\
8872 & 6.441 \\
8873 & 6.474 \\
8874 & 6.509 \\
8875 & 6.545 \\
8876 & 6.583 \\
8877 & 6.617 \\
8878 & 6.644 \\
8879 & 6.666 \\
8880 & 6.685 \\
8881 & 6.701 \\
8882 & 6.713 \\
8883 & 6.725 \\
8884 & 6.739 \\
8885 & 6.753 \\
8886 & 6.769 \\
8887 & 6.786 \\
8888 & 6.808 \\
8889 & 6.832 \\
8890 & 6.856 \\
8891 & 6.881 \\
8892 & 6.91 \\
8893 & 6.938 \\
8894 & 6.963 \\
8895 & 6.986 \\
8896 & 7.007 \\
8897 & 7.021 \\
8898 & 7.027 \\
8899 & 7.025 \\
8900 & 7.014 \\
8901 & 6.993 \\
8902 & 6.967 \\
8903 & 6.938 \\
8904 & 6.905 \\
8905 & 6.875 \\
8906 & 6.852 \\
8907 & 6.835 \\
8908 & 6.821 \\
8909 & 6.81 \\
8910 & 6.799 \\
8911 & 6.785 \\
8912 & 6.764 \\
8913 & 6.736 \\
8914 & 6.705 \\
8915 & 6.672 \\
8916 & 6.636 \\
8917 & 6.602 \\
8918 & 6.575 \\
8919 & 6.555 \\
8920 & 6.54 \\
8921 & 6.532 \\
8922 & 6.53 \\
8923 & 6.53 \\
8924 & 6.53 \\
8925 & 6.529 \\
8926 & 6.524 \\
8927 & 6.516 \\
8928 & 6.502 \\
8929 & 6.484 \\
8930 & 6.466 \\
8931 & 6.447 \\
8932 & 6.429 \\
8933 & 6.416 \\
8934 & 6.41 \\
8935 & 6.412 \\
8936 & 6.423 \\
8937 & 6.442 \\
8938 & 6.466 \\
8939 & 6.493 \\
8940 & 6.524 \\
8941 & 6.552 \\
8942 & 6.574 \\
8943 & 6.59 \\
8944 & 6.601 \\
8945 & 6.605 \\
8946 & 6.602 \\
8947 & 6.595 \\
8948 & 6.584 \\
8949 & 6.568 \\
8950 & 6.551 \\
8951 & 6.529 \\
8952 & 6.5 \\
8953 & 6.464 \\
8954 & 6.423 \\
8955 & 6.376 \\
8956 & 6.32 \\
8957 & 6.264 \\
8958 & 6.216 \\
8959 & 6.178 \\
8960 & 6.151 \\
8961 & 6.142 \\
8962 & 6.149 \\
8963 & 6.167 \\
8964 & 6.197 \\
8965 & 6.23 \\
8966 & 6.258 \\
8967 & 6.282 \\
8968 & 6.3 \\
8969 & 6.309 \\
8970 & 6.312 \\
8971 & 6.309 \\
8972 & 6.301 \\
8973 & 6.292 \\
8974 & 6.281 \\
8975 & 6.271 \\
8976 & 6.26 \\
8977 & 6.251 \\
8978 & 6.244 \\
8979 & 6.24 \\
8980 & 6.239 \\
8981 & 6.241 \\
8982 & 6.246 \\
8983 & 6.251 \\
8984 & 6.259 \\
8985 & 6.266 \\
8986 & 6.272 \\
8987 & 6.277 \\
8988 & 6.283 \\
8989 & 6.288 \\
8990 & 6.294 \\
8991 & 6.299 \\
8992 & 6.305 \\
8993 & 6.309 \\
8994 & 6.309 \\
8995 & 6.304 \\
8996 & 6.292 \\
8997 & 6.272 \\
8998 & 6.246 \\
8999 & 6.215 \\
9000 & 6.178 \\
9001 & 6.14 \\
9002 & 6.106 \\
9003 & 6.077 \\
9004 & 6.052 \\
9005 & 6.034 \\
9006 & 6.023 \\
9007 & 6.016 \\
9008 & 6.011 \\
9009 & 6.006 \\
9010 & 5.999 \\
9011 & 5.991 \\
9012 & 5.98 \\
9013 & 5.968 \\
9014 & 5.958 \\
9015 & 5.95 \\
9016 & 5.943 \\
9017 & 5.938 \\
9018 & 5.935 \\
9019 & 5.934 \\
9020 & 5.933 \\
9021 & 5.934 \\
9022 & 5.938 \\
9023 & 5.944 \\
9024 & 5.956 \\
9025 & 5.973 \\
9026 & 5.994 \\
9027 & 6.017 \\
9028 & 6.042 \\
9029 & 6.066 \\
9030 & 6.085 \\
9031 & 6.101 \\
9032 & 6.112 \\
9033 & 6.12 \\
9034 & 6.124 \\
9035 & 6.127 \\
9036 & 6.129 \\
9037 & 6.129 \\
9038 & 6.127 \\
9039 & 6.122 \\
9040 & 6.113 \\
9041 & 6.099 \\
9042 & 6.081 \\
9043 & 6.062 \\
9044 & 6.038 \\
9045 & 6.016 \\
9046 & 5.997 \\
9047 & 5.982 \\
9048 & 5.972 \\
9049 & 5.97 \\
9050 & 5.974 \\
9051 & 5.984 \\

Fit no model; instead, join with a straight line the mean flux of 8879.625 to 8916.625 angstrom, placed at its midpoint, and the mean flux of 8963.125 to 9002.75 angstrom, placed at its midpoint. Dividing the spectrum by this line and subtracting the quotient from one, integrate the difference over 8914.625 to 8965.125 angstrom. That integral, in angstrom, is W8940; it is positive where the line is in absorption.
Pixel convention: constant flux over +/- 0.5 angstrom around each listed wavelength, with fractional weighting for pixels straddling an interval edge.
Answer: 0.8 angstrom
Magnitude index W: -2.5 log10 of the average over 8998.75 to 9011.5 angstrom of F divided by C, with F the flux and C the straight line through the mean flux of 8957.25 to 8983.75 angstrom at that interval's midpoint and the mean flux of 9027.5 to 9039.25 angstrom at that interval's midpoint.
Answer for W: 0.02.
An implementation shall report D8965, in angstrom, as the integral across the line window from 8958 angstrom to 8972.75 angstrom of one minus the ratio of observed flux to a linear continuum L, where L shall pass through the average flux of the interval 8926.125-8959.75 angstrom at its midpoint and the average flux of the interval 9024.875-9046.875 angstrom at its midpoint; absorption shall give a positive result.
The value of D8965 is 0.32 angstrom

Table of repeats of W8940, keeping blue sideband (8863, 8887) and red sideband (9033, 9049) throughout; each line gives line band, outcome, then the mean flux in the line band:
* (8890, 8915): -1.54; 6.89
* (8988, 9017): 0.30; 6.13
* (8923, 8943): -0.26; 6.48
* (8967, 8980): 0.00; 6.28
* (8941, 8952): -0.37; 6.57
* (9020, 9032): 0.22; 6.01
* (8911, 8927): -0.39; 6.6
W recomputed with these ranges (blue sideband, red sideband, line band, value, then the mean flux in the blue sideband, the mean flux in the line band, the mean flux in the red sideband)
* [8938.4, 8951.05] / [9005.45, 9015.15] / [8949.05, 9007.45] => 0.00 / 6.57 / 6.26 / 5.99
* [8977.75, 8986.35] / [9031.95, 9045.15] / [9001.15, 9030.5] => 0.03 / 6.25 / 5.99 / 6.1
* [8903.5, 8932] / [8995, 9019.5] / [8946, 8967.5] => 0.01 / 6.64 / 6.35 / 6.06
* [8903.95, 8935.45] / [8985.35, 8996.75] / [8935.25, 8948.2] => 0.00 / 6.61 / 6.54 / 6.29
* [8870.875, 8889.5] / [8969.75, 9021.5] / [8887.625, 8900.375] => -0.06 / 6.66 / 6.94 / 6.16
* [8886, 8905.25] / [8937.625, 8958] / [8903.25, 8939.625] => 0.02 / 6.93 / 6.6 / 6.5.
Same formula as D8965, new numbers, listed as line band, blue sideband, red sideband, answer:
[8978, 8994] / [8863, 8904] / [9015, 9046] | -0.07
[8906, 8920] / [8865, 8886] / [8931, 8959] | -0.42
